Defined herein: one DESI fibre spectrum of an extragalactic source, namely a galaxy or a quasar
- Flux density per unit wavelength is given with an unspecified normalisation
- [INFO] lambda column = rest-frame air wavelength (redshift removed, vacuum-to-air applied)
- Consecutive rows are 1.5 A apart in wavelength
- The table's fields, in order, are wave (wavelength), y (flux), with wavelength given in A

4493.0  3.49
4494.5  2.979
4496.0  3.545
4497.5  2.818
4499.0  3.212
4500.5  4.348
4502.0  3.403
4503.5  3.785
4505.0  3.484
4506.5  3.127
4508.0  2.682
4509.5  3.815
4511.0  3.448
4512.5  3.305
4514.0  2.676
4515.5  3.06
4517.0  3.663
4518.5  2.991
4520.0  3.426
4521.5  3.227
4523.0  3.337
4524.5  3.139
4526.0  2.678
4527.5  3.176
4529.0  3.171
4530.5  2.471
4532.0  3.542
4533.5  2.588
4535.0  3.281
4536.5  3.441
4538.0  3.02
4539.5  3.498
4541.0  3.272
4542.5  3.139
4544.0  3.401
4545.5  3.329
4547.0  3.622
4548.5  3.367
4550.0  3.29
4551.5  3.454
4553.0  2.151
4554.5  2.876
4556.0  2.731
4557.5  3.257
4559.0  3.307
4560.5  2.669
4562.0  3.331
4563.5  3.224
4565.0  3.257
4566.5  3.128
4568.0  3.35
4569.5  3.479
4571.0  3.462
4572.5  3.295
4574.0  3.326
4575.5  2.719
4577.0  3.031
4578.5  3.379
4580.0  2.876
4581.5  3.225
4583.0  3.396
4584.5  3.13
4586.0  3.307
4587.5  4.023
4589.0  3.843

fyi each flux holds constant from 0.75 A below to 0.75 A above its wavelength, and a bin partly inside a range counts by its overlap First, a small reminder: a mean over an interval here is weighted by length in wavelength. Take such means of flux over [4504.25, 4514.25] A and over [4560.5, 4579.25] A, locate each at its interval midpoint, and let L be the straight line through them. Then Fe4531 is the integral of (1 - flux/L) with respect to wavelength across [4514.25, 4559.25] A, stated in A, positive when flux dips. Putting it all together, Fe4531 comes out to 1.12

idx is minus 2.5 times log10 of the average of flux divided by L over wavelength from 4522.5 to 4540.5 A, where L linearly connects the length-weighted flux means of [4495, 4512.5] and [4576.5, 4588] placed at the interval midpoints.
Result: 0.09 mag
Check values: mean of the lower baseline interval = 3.41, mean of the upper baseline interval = 3.29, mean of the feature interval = 3.11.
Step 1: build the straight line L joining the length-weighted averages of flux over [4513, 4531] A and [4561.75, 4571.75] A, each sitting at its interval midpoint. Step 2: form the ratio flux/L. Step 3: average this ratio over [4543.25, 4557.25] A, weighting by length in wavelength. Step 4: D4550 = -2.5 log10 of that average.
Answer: 0.032 mag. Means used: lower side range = 3.1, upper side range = 3.32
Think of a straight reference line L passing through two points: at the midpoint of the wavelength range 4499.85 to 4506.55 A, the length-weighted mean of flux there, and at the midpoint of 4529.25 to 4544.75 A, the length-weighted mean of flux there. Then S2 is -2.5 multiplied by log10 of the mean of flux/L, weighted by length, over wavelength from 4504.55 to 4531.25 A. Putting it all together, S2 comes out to 0.097 mag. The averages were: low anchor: 3.67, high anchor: 3.17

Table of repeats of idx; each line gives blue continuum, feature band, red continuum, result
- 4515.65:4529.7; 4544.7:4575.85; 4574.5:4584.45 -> -0.01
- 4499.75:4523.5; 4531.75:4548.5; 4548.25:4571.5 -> -0.02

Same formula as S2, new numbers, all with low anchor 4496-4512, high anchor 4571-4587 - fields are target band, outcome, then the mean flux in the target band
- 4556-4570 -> 0.017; 3.19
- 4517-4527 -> 0.063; 3.17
